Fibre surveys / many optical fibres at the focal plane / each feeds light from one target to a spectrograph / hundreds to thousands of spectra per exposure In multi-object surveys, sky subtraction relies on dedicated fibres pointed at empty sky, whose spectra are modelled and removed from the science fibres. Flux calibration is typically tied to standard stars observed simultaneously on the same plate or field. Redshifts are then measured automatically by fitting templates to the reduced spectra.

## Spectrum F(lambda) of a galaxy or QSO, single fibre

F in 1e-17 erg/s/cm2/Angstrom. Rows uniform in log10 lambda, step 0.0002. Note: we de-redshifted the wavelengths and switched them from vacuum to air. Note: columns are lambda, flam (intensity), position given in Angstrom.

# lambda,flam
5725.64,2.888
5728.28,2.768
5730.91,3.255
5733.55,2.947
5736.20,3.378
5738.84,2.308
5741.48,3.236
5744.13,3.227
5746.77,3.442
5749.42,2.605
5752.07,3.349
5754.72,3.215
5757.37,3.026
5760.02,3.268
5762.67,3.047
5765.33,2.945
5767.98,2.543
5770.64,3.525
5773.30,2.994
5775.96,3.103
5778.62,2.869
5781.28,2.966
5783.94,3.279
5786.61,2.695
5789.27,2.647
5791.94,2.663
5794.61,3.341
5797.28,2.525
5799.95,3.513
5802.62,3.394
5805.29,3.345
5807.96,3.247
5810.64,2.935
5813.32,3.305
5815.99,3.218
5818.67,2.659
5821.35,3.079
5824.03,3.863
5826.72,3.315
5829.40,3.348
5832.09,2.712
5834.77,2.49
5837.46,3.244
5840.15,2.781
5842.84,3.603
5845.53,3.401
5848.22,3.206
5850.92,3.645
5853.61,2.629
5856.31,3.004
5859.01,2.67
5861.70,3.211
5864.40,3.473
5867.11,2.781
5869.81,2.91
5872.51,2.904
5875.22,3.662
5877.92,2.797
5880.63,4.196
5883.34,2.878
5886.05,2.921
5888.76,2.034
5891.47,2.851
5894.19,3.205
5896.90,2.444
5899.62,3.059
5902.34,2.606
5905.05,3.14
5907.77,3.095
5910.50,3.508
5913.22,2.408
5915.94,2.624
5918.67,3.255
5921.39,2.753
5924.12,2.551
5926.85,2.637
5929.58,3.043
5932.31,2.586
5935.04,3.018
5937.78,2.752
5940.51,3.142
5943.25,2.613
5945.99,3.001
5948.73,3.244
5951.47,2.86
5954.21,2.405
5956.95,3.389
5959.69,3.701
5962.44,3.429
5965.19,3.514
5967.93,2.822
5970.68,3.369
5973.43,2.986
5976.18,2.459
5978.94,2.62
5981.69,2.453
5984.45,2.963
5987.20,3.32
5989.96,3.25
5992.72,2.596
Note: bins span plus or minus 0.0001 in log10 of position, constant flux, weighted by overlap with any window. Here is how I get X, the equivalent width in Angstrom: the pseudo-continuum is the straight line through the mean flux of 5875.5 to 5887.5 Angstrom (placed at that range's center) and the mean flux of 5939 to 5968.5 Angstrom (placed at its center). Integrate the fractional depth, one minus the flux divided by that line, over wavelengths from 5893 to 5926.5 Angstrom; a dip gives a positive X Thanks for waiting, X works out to 3.2 Angstrom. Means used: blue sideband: 3.23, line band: 2.88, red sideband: 3.11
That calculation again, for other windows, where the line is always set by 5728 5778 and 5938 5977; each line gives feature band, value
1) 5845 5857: -0.4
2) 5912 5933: 2.2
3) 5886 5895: 1.1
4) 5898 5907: 0.4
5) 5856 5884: -0.7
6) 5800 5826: -1.5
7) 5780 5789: 0.4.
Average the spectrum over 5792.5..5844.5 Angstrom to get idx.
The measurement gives 3.15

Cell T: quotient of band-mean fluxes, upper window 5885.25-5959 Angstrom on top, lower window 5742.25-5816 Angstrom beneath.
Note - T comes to 0.93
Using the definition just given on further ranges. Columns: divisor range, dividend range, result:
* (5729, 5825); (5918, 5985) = 0.96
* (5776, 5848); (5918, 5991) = 0.96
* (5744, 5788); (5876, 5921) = 0.96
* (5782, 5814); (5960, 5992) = 0.99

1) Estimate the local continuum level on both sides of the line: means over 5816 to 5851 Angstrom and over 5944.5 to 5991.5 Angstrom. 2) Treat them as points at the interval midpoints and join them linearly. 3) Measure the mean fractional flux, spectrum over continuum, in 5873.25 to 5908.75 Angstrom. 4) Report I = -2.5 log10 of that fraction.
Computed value 0.04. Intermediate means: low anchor 3.16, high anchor 3.04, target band 2.99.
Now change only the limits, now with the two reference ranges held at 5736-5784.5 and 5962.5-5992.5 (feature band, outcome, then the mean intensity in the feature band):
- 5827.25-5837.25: 0.04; 2.93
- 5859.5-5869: -0.03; 3.1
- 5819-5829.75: -0.10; 3.34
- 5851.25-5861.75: 0.04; 2.91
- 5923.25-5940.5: 0.07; 2.8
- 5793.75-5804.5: -0.05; 3.2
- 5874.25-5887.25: -0.09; 3.28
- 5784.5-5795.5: 0.07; 2.85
